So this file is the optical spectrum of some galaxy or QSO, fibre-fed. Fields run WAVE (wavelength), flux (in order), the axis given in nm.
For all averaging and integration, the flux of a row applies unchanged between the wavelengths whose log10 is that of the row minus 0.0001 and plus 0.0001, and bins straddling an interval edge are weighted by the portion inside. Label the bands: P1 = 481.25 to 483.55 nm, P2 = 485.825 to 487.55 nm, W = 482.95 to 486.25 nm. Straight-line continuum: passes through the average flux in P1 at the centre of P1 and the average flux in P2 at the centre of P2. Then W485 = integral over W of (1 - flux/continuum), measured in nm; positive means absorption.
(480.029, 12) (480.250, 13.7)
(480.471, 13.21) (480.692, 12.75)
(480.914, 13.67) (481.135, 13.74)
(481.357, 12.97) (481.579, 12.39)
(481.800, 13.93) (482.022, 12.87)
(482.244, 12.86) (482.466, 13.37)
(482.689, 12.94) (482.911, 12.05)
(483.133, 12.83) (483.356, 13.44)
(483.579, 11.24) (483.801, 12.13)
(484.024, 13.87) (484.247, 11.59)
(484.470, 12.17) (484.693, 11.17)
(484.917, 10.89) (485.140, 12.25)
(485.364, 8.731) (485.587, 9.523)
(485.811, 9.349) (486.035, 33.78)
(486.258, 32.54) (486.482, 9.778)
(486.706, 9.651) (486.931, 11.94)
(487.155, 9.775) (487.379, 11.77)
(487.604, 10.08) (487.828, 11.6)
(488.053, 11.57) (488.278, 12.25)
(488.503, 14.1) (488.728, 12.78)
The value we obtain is 0.25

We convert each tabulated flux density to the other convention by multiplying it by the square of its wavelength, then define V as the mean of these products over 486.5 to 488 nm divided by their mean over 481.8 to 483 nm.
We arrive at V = 0.85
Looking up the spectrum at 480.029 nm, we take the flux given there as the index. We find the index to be 12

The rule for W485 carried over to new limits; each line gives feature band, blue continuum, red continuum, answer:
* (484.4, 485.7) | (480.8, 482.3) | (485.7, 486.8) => 0.51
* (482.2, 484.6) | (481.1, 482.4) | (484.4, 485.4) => -0.10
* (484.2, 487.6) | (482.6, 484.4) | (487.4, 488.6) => -0.40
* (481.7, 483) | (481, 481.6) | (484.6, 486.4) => 0.08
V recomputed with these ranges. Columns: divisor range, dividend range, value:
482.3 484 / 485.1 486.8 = 1.27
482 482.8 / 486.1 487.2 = 1.24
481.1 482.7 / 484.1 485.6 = 0.85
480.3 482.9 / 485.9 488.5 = 1.16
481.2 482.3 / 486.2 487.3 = 1.08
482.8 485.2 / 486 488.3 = 1.20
